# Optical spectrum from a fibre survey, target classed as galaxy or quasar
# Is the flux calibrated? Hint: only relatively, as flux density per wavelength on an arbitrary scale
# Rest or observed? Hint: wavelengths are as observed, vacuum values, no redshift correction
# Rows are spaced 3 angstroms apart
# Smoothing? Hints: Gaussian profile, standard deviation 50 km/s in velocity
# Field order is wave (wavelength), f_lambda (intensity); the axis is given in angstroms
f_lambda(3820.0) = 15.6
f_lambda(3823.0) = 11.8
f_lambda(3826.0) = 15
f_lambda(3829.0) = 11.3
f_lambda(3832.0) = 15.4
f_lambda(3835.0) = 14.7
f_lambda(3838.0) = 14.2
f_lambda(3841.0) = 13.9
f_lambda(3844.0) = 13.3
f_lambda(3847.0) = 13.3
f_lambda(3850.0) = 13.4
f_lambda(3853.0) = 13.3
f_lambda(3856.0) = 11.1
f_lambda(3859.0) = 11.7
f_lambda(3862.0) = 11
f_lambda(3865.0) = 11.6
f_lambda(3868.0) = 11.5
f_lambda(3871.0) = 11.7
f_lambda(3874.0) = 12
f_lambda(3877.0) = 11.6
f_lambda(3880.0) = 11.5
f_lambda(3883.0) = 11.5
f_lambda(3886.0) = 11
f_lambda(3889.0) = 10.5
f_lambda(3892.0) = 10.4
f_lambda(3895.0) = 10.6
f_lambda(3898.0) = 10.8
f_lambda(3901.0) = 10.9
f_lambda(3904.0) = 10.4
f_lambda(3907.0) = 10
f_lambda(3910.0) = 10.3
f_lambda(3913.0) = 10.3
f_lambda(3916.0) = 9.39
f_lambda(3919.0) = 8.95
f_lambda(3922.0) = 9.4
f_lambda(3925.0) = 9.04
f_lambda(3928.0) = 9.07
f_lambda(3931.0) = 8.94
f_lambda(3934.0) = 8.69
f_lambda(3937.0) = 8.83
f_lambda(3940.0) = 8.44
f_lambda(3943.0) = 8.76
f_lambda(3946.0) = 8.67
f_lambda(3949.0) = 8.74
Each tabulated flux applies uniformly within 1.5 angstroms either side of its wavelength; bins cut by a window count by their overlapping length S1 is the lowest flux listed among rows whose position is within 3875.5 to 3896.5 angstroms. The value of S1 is 10.4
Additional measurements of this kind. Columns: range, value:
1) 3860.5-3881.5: 11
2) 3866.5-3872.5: 11.5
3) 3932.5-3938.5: 8.69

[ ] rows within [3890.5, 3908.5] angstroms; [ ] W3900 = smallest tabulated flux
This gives 10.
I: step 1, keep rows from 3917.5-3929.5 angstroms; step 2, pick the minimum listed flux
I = 8.95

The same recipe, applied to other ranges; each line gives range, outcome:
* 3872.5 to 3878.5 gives 11.6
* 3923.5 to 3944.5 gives 8.44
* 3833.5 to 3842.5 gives 13.9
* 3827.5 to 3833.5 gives 11.3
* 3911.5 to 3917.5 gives 9.39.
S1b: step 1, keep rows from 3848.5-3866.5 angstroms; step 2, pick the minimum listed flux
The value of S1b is 11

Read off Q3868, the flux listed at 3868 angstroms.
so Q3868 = 11.5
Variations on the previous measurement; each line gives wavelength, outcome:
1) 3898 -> 10.8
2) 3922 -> 9.4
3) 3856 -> 11.1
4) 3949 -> 8.74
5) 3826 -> 15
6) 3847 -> 13.3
